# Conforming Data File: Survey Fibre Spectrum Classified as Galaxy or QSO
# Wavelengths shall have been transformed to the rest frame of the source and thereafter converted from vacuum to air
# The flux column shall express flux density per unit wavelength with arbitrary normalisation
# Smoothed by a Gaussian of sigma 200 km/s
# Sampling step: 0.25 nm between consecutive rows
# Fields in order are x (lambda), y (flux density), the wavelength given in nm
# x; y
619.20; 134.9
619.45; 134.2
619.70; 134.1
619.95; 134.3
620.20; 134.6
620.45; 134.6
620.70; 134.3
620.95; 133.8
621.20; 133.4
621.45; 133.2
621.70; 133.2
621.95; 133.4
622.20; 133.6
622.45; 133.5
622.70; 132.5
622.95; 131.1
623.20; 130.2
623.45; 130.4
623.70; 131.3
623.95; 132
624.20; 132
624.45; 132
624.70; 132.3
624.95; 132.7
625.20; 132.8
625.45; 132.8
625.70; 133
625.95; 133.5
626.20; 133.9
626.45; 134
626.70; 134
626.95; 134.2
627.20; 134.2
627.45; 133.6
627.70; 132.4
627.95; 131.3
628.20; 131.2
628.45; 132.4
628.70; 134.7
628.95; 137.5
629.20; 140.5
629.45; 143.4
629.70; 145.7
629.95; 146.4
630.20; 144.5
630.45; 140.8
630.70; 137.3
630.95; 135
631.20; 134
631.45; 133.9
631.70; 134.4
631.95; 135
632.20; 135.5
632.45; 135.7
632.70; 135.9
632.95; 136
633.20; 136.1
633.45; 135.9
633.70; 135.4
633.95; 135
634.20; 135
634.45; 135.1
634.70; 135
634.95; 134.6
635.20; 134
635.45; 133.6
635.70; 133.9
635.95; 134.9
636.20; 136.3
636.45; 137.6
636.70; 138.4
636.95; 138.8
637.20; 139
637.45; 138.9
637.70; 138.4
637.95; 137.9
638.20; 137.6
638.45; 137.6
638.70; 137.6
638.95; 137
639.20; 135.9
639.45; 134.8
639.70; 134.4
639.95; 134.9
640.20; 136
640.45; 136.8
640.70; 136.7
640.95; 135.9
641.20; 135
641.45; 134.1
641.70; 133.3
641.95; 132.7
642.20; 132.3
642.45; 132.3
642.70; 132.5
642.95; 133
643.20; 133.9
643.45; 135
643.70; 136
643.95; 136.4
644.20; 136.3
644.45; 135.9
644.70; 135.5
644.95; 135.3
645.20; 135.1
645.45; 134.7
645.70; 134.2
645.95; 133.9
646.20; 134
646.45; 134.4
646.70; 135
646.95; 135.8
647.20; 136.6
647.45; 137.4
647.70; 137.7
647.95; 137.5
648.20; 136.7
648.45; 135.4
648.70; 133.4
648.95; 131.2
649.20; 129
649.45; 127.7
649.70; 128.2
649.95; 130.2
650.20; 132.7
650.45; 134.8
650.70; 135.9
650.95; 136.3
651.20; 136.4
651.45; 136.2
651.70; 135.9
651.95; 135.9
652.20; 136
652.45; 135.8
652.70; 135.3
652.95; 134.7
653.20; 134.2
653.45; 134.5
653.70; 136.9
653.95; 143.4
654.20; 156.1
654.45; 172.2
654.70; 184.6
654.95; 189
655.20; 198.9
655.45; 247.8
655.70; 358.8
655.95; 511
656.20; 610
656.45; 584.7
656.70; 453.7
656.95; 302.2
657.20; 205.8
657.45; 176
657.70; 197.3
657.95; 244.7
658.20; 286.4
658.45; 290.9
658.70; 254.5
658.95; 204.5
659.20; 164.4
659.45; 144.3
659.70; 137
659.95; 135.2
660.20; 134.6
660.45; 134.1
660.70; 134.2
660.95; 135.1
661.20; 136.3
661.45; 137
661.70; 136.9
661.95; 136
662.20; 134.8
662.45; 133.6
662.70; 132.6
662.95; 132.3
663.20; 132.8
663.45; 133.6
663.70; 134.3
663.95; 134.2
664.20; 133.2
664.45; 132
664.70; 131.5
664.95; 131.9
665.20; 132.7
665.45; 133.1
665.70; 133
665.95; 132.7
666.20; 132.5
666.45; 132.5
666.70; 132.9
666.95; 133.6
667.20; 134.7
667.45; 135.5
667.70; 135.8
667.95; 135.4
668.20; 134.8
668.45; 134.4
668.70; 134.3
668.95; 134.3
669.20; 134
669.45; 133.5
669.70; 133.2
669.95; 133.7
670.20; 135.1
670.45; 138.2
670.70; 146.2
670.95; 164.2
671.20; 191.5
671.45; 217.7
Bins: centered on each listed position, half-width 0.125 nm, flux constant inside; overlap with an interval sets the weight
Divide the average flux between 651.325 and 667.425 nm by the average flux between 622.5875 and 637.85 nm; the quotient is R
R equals 1.36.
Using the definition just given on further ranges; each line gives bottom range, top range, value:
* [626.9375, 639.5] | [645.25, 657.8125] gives 1.36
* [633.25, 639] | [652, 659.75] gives 1.74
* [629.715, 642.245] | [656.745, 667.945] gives 1.16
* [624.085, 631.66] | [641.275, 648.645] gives 1.00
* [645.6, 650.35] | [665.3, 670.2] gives 1.00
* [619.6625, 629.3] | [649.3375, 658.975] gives 1.62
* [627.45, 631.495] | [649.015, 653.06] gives 0.97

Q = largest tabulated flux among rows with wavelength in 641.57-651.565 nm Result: 137.7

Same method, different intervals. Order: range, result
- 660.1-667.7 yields 137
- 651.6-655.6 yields 247.8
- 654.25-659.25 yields 610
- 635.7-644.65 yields 139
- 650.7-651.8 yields 136.4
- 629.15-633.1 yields 146.4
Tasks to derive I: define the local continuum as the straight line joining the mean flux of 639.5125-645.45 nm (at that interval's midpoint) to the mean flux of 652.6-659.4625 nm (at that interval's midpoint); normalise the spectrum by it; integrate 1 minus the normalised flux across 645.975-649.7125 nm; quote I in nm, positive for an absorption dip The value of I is 0.95 nm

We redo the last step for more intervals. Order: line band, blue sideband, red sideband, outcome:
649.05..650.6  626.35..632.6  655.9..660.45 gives 0.680 nm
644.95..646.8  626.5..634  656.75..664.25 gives 0.236 nm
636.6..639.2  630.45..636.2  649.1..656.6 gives 0.205 nm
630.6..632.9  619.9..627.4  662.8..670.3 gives -0.036 nm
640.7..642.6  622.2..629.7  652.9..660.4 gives 0.551 nm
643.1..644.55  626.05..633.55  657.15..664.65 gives 0.117 nm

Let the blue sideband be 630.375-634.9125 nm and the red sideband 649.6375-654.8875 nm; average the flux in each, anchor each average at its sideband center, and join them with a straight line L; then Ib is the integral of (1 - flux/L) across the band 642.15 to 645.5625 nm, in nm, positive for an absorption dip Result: 0.10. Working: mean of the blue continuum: 136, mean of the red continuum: 141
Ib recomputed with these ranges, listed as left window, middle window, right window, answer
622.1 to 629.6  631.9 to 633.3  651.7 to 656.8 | 0.20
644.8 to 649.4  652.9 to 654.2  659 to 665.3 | -0.03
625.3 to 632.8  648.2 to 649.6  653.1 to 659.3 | 0.59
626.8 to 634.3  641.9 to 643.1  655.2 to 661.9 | 0.33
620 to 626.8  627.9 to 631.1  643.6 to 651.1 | -0.13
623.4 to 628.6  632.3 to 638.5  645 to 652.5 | -0.13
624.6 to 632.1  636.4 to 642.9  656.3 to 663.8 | 0.86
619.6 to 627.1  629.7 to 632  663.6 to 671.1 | -0.09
